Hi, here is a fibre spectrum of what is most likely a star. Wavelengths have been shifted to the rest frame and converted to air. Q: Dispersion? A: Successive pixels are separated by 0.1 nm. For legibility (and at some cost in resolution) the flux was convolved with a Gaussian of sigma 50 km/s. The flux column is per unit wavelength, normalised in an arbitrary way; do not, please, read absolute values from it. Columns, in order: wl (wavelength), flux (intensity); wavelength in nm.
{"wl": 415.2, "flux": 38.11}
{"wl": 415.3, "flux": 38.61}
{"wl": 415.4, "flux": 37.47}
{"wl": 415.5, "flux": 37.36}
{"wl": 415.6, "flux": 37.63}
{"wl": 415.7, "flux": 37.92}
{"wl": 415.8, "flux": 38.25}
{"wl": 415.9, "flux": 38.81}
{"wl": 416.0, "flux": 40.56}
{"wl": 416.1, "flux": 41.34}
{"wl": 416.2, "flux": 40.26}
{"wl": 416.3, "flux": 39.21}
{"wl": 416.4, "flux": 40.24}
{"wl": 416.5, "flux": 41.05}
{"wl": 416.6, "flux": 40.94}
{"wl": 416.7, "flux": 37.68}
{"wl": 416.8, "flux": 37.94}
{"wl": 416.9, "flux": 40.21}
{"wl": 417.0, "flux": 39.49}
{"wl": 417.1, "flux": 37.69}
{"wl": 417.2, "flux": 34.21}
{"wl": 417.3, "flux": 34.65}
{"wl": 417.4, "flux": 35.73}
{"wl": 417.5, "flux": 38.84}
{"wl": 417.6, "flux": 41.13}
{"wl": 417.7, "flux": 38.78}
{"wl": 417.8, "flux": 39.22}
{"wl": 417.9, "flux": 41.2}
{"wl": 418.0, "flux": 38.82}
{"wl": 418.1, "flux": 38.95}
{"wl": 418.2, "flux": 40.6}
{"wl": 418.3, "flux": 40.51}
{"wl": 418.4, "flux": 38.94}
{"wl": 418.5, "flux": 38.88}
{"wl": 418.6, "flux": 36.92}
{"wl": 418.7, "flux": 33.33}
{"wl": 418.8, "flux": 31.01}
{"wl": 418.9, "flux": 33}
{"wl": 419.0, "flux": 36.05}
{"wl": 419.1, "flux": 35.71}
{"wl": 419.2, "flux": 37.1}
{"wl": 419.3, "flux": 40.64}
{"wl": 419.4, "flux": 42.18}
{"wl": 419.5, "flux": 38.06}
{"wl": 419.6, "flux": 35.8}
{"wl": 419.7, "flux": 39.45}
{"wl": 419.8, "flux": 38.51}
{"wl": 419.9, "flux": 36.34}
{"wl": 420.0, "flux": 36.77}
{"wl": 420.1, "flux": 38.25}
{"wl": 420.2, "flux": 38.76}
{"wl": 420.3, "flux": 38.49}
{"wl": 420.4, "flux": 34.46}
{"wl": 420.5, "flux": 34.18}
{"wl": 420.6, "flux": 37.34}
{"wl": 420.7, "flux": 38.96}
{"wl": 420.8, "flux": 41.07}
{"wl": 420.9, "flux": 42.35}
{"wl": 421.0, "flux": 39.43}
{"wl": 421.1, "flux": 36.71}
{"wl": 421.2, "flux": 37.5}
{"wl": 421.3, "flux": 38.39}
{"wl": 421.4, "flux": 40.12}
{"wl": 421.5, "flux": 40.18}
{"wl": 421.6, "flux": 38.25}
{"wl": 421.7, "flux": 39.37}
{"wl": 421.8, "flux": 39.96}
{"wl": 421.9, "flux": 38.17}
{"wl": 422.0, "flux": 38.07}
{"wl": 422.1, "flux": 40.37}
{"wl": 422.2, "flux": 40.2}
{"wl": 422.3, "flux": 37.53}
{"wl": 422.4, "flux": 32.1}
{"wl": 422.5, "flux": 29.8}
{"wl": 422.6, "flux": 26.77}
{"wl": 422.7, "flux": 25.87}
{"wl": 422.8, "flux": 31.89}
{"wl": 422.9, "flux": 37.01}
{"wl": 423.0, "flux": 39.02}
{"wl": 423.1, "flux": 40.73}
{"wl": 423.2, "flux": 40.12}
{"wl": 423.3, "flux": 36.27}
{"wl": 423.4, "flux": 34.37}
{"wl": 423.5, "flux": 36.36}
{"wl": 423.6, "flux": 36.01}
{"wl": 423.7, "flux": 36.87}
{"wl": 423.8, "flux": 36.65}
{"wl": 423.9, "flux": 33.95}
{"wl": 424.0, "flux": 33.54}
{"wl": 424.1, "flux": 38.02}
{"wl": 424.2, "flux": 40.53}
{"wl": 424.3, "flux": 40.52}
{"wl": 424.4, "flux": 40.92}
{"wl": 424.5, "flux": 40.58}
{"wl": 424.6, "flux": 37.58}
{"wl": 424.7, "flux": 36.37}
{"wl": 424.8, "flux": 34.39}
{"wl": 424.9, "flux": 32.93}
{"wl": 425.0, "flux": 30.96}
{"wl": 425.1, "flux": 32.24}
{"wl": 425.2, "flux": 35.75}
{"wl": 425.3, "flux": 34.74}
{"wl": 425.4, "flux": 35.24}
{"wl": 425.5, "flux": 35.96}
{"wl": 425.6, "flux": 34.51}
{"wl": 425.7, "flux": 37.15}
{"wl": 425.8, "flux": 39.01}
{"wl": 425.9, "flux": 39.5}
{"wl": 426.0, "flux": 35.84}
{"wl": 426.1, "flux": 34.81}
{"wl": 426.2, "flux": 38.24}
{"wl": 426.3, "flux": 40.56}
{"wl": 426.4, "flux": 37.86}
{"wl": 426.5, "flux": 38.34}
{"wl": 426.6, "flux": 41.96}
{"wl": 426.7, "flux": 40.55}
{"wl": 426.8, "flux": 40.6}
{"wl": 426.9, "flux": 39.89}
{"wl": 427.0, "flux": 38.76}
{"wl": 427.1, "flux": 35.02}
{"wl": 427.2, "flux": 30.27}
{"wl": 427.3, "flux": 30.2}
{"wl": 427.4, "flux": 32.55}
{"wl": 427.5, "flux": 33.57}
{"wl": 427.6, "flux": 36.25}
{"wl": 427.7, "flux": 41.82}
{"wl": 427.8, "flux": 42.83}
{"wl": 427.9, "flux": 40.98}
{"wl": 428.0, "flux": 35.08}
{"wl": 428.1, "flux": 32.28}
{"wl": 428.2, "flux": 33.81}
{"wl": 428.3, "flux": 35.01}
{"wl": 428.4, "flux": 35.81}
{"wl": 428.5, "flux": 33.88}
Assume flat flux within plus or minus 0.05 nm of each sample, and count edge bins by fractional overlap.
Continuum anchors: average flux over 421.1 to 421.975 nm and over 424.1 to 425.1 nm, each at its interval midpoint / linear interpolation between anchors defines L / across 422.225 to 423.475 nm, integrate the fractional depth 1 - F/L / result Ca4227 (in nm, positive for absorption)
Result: 0.12 nm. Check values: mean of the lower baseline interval 38.8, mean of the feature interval 34.4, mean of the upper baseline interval 37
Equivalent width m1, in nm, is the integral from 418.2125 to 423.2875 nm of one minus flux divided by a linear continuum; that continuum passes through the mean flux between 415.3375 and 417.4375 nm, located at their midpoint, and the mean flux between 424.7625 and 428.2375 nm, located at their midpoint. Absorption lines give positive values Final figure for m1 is 0.05 nm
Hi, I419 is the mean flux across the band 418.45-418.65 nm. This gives 37.9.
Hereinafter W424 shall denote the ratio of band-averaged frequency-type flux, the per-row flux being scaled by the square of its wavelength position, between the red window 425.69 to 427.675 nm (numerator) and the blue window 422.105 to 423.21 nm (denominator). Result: 1.09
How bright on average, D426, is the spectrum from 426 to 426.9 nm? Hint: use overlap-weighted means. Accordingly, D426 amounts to 39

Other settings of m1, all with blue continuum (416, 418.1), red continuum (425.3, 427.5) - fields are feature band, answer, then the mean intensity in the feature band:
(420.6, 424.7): 0.045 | 37.3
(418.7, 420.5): 0.070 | 36.9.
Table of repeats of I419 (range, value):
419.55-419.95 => 37.5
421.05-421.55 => 38.6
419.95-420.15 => 37.5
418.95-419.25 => 36.3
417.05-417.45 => 35.6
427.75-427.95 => 41.9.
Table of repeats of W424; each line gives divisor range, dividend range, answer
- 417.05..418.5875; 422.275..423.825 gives 0.93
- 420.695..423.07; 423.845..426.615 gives 1.01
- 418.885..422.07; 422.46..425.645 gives 0.95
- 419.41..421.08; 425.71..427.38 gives 1.01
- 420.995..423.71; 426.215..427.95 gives 1.05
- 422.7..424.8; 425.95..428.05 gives 1.03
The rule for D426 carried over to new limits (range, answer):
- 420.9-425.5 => 36.6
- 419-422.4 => 38.3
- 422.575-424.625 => 36.5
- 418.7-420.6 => 36.8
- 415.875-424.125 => 37.6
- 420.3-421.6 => 38.4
